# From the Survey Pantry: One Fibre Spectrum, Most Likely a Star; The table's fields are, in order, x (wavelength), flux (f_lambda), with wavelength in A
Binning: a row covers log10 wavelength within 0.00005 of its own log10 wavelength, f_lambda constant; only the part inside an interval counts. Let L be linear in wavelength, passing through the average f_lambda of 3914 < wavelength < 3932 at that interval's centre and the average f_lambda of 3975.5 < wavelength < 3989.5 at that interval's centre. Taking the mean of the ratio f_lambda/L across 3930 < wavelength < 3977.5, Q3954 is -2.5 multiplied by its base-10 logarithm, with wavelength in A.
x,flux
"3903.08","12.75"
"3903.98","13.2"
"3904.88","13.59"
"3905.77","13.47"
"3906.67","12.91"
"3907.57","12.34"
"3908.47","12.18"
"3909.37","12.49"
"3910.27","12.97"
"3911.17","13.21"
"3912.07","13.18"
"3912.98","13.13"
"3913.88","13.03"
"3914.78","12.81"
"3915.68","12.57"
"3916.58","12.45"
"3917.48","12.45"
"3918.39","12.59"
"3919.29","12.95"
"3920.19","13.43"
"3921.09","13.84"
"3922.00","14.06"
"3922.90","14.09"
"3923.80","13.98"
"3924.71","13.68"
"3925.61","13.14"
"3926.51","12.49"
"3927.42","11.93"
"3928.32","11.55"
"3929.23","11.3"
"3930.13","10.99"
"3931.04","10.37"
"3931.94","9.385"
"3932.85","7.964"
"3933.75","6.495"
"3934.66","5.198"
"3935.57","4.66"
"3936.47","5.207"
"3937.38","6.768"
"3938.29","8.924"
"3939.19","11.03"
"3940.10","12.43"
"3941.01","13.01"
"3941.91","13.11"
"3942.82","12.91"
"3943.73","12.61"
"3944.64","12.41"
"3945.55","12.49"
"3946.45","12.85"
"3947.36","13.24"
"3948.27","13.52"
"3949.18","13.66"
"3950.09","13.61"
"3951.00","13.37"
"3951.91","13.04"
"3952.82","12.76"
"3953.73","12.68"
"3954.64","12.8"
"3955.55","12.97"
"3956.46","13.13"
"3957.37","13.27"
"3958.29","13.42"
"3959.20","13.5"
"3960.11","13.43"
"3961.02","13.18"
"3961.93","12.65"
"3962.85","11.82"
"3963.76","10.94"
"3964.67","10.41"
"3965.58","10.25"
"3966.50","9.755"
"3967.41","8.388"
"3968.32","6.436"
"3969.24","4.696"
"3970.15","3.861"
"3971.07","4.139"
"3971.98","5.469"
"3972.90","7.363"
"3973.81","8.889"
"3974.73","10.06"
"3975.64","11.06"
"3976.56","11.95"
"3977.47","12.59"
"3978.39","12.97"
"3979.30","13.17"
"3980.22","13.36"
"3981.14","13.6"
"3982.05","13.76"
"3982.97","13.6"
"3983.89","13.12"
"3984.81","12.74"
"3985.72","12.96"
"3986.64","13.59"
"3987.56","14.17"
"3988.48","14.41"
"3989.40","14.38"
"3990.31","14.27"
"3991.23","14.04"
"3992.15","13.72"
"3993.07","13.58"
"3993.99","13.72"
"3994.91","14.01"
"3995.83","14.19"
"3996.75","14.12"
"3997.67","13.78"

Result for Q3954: 0.22 mag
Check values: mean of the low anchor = 12.6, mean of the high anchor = 13.2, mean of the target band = 10.6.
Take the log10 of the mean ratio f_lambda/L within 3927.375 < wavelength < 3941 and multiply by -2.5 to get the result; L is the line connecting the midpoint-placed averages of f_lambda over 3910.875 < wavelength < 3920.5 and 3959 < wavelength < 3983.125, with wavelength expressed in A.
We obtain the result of 0.317 mag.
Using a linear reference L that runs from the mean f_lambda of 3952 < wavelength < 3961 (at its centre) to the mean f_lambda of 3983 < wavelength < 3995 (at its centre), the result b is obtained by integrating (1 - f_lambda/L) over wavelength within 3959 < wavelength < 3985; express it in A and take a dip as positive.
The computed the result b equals 5.57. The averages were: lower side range 13.1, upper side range 13.7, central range 10.5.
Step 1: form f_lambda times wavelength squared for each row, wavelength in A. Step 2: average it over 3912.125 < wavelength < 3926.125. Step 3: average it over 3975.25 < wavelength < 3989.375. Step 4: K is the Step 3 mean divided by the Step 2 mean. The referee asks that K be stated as 1.03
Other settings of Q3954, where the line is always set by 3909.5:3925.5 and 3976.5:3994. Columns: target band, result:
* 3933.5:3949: 0.26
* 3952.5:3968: 0.12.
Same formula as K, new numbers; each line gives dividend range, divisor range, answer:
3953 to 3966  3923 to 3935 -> 1.17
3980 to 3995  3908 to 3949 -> 1.21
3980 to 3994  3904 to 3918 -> 1.11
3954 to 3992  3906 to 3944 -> 1.02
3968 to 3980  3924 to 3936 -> 0.90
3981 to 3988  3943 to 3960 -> 1.04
